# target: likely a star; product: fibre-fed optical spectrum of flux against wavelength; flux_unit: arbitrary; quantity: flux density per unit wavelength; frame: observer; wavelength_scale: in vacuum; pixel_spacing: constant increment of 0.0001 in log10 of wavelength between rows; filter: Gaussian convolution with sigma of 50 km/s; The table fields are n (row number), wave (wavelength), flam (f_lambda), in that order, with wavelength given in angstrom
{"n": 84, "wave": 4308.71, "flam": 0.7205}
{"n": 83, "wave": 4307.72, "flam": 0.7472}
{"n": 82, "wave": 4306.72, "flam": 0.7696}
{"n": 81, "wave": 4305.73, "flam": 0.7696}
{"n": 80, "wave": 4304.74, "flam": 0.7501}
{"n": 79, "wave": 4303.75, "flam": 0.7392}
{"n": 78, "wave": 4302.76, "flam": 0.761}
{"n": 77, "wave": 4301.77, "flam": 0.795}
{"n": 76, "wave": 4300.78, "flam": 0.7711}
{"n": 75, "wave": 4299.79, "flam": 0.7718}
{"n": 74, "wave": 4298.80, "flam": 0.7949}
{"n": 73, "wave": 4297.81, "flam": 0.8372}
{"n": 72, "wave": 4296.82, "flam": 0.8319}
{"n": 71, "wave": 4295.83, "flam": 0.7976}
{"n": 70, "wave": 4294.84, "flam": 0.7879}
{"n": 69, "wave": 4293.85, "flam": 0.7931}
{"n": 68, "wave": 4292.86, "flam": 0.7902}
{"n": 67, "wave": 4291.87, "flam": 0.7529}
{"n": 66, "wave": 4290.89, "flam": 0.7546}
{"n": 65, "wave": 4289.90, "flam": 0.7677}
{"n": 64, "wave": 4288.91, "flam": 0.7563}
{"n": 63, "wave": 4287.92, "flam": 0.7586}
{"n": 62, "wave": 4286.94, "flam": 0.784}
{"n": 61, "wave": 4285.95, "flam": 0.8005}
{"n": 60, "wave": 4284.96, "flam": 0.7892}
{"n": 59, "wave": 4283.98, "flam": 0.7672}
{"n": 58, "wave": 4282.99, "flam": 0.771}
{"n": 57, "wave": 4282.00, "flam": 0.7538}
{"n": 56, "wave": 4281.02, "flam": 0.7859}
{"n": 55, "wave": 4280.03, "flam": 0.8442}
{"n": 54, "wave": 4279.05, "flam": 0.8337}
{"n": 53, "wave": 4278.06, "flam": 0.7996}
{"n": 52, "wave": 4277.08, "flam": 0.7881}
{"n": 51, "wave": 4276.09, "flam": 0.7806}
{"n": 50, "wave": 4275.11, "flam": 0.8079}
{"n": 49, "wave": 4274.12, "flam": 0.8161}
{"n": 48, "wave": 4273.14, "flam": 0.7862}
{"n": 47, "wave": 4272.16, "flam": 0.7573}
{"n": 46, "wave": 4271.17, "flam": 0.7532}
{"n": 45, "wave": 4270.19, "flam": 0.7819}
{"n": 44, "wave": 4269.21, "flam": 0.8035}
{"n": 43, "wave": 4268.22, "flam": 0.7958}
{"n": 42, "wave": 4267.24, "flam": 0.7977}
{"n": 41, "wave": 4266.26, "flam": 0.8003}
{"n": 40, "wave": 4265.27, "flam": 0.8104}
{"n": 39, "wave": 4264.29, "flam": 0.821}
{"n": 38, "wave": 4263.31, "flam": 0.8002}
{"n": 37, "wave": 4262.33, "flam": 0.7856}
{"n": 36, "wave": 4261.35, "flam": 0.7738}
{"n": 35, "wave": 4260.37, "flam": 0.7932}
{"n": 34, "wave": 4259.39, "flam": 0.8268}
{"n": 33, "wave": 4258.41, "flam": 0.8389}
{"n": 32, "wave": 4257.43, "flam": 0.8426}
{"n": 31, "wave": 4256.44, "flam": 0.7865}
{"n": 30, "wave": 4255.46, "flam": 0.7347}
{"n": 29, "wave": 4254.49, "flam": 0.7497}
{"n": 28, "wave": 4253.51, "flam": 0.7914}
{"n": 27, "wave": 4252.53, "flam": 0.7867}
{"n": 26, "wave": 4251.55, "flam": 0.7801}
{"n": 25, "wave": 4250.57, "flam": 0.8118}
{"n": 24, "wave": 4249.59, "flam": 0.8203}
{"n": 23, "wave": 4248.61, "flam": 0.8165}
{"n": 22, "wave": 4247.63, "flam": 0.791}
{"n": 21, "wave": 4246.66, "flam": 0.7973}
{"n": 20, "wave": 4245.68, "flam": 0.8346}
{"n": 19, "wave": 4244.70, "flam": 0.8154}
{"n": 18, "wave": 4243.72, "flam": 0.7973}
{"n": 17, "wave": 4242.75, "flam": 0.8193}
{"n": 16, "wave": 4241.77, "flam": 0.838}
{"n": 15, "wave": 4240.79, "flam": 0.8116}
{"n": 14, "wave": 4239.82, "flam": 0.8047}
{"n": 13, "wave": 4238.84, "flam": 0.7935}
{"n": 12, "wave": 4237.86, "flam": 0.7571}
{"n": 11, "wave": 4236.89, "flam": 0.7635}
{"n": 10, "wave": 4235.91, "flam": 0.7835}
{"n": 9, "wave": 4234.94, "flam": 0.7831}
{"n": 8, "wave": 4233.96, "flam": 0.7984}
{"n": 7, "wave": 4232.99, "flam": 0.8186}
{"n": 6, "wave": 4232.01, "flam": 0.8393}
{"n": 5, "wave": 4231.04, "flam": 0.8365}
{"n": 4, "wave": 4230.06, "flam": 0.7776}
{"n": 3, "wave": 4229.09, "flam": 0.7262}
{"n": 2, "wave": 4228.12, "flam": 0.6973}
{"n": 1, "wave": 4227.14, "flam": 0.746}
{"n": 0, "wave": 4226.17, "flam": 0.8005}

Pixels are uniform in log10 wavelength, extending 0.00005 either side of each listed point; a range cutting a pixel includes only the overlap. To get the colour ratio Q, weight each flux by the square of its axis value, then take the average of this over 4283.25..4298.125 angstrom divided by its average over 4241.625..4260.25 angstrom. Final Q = 1.0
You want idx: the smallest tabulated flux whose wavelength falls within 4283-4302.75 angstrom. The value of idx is 0.7529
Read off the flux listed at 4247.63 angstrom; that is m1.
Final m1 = 0.791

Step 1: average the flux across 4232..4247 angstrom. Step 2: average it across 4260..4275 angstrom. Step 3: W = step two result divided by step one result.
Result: 0.99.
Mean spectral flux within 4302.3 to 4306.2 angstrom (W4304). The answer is 0.755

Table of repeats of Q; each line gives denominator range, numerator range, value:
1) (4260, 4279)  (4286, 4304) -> 1.00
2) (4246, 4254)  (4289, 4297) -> 1.00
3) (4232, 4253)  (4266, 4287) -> 1.00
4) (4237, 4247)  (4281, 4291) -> 0.98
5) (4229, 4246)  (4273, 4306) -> 1.00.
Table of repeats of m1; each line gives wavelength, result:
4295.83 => 0.7976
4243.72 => 0.7973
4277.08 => 0.7881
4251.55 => 0.7801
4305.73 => 0.7696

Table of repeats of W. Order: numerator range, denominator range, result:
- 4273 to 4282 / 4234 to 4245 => 1.01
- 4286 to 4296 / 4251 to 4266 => 0.97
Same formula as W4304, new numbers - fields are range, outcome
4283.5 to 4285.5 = 0.78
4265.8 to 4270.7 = 0.796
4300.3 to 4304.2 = 0.767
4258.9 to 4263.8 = 0.797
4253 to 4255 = 0.773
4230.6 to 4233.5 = 0.832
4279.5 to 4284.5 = 0.786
